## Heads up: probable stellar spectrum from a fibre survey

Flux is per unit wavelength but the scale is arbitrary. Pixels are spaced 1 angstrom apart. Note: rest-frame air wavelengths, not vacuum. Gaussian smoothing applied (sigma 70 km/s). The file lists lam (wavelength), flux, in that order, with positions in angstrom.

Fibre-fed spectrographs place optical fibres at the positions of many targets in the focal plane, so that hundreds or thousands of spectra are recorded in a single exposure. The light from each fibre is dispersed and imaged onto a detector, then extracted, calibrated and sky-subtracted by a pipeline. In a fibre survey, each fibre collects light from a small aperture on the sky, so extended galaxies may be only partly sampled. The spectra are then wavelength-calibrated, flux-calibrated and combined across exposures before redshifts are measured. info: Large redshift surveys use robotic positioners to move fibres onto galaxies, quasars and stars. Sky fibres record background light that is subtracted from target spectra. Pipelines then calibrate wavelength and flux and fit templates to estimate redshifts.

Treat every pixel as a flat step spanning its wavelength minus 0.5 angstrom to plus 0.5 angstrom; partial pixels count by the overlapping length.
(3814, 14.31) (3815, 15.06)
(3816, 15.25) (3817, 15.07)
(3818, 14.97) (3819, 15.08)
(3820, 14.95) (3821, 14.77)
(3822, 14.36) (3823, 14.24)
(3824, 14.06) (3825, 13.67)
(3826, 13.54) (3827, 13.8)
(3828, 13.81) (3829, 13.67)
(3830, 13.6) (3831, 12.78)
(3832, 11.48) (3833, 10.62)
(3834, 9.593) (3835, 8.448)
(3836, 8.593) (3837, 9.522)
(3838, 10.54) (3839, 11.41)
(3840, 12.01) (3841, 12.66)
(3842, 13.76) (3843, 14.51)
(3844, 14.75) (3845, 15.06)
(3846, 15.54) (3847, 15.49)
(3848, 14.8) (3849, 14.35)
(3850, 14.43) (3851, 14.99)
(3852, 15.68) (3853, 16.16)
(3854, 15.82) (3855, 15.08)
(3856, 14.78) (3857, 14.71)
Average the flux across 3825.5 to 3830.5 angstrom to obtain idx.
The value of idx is 13.7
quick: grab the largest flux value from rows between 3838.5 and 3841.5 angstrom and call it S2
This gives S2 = 12.66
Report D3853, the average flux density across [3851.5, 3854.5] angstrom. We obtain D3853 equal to 15.9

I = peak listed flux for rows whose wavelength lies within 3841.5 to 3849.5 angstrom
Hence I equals 15.54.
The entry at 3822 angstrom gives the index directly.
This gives 14.36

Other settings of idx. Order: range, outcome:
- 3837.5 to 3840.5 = 11.3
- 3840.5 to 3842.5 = 13.2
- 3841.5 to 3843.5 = 14.1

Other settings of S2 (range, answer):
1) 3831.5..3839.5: 11.48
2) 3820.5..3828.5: 14.77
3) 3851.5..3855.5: 16.16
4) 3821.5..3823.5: 14.36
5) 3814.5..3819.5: 15.25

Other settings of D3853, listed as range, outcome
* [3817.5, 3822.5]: 14.8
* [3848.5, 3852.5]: 14.9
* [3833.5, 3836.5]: 8.88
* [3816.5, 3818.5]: 15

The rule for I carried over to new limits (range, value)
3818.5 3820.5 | 15.08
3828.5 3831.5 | 13.67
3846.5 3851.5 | 15.49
